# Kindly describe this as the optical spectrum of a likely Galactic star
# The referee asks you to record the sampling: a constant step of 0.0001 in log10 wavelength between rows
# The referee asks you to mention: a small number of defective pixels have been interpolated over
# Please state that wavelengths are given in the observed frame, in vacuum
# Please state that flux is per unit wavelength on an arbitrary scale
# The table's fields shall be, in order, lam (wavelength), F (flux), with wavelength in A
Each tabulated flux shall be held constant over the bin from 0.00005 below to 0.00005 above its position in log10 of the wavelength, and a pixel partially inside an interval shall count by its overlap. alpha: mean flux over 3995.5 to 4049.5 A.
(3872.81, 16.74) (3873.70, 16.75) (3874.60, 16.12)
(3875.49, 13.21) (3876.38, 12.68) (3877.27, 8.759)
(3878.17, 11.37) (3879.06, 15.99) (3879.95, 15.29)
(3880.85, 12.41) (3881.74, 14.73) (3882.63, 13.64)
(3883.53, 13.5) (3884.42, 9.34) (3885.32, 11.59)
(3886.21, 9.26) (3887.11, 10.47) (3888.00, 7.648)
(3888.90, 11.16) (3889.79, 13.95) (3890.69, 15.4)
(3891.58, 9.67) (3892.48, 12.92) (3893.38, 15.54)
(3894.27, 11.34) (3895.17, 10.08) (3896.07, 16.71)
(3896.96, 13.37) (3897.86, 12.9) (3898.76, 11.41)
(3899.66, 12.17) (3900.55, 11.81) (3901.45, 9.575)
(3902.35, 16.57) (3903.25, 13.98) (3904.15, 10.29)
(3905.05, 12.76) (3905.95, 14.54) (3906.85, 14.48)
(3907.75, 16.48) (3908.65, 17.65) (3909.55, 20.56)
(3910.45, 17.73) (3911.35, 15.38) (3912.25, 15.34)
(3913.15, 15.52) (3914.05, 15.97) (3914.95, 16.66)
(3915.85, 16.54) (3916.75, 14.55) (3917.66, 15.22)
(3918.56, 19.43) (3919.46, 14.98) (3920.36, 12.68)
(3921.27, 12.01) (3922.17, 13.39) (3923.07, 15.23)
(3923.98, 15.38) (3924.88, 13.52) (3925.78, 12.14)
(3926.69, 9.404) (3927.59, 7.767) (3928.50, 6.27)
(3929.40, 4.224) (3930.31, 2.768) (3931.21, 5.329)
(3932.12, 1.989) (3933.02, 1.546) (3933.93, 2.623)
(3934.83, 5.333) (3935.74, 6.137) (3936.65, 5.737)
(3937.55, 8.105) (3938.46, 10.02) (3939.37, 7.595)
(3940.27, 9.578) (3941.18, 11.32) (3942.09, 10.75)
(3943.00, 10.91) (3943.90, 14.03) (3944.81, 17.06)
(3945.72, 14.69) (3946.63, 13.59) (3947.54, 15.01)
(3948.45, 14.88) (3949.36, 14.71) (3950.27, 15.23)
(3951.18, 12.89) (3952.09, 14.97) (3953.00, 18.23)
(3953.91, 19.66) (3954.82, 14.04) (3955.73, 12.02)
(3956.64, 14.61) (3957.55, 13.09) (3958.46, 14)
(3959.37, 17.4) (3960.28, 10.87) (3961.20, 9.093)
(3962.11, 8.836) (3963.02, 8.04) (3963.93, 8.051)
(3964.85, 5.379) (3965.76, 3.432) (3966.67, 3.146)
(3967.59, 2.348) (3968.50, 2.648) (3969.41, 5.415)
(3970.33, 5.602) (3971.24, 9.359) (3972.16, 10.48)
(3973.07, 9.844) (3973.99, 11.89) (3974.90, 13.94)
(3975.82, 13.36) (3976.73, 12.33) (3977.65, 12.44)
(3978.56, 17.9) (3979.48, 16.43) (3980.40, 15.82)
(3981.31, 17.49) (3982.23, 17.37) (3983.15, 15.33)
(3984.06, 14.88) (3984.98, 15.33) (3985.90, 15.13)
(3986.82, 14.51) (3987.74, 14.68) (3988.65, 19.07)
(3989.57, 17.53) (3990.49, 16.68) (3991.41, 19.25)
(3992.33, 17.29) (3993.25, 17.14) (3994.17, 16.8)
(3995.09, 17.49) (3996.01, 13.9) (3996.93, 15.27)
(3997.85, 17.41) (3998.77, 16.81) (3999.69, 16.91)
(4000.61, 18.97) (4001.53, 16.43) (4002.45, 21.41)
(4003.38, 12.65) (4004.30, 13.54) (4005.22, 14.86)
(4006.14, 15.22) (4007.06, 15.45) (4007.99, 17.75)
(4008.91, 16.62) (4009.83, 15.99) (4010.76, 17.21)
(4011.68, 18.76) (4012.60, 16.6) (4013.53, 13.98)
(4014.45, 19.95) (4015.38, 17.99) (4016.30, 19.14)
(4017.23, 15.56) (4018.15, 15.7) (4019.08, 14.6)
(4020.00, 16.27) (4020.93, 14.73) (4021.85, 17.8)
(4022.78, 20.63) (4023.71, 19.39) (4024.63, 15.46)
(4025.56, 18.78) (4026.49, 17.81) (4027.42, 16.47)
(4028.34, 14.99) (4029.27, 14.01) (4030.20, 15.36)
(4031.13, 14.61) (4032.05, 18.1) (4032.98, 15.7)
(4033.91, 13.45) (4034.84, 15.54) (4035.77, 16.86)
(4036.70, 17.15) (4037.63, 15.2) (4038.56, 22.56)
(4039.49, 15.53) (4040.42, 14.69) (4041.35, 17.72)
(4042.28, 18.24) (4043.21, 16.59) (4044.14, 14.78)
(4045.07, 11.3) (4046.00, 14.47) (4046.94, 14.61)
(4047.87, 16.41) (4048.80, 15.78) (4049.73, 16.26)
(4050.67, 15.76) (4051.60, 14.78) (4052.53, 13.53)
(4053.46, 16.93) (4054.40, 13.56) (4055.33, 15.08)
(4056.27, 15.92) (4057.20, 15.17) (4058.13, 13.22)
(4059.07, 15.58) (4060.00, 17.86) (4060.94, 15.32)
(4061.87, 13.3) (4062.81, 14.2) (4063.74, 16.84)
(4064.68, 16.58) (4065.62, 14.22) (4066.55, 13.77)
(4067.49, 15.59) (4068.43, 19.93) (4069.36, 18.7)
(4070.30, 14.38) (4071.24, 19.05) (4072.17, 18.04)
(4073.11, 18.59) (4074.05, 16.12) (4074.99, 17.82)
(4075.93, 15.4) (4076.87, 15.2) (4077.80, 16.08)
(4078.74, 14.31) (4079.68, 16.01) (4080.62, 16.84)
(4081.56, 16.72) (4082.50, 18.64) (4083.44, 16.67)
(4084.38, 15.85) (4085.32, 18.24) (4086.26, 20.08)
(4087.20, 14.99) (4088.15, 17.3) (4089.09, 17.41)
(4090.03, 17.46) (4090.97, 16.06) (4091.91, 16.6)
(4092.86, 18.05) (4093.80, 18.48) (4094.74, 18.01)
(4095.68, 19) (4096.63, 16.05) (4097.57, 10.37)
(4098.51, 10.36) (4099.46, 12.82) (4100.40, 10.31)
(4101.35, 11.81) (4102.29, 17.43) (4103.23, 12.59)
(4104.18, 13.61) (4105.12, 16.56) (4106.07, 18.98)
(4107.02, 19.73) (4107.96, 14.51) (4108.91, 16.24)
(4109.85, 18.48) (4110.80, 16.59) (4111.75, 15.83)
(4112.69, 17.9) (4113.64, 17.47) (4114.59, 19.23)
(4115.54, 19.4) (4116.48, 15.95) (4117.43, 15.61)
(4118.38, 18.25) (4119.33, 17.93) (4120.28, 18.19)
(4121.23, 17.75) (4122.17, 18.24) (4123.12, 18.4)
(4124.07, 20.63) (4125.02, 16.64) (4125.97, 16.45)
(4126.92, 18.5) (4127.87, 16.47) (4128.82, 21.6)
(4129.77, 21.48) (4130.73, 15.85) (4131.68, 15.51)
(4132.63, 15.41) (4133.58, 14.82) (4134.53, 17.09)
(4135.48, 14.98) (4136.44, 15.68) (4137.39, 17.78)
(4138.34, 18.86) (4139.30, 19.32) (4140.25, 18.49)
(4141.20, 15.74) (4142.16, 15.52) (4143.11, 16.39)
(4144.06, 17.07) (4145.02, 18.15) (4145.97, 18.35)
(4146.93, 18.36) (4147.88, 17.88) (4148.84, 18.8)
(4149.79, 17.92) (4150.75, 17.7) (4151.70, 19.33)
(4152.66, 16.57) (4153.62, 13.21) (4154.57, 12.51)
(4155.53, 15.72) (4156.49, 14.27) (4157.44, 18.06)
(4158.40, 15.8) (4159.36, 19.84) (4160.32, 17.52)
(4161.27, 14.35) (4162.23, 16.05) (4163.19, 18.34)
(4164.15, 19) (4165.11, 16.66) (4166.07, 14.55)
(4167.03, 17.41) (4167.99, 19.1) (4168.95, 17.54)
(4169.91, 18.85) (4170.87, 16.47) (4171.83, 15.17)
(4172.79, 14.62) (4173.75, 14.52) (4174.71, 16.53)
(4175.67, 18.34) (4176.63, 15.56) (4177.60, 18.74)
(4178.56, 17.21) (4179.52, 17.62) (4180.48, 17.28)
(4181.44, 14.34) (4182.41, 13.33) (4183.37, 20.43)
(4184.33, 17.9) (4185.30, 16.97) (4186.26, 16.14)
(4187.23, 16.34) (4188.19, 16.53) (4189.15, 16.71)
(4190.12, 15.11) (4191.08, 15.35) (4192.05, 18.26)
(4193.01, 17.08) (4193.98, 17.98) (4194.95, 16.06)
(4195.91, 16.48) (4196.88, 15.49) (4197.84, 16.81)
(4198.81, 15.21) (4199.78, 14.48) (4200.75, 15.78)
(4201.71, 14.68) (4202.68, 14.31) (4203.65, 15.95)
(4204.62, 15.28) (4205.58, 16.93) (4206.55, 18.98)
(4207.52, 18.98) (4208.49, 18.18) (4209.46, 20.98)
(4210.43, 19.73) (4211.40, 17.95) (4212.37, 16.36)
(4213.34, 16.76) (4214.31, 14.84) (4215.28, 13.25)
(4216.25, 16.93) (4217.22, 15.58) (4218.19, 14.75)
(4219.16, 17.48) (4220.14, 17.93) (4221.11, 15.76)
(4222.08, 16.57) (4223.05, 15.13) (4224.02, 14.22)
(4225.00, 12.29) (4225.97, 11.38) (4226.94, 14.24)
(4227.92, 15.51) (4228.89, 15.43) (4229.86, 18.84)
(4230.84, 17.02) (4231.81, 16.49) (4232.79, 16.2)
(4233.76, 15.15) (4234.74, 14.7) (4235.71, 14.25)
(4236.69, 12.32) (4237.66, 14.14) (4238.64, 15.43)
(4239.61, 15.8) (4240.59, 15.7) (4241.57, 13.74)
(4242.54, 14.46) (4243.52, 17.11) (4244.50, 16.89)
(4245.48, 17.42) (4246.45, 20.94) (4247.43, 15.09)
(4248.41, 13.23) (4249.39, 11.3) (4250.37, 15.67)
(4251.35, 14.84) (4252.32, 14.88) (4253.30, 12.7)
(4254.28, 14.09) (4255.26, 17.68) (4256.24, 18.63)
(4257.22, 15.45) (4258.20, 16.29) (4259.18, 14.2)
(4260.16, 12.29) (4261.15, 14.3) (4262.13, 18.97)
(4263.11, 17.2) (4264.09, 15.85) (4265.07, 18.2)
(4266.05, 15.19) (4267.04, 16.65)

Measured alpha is 16.4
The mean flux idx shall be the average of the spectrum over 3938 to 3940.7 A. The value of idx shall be 9.06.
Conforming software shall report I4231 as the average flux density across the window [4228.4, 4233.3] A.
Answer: 16.8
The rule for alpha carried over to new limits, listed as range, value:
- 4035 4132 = 16.4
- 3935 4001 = 12.9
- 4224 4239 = 14.9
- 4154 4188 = 16.7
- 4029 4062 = 15.6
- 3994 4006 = 16.3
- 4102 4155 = 17.2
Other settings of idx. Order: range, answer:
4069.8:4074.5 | 17.2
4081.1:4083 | 17.7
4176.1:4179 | 17.2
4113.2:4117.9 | 17.5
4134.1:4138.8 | 16.9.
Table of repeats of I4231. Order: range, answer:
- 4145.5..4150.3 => 18.2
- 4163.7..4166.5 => 16.7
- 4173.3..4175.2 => 15.6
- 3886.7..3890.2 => 10.8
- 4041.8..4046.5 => 15.1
